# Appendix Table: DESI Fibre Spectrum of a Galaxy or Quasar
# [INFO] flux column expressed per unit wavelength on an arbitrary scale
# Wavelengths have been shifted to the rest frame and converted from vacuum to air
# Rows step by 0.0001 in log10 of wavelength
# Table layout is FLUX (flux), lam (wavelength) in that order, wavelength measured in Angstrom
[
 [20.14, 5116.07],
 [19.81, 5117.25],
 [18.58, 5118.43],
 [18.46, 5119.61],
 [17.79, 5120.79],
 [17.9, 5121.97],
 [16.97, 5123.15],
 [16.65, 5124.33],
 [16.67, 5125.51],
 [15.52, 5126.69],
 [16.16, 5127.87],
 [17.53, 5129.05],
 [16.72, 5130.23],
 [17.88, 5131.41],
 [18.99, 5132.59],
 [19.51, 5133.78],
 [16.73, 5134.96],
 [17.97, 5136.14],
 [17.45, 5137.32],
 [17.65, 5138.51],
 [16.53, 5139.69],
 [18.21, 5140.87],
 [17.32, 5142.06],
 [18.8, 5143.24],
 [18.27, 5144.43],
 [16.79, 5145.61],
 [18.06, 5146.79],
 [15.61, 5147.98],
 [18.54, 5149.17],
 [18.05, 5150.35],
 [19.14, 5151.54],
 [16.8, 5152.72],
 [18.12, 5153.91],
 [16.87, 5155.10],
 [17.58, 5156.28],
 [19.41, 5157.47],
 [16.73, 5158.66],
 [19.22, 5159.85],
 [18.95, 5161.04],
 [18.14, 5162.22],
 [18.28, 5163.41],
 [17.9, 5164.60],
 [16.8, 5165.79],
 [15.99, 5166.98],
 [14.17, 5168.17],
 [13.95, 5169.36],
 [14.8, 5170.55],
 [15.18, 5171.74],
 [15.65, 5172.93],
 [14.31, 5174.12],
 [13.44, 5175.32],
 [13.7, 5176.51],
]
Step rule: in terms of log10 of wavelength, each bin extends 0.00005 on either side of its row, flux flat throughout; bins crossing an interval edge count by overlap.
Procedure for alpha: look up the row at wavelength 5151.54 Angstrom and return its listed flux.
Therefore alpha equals 19.14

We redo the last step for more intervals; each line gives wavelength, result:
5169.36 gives 13.95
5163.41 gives 18.28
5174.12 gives 14.31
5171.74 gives 15.18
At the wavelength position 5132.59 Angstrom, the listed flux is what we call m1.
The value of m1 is 18.99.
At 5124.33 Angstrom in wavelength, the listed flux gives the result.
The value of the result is 16.65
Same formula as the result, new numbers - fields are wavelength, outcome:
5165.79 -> 16.8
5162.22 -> 18.14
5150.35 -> 18.05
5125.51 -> 16.67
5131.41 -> 17.88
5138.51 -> 17.65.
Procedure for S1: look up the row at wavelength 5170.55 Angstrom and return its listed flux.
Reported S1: 14.8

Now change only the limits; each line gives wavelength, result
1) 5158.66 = 16.73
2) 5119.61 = 18.46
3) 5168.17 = 14.17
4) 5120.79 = 17.79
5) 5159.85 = 19.22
